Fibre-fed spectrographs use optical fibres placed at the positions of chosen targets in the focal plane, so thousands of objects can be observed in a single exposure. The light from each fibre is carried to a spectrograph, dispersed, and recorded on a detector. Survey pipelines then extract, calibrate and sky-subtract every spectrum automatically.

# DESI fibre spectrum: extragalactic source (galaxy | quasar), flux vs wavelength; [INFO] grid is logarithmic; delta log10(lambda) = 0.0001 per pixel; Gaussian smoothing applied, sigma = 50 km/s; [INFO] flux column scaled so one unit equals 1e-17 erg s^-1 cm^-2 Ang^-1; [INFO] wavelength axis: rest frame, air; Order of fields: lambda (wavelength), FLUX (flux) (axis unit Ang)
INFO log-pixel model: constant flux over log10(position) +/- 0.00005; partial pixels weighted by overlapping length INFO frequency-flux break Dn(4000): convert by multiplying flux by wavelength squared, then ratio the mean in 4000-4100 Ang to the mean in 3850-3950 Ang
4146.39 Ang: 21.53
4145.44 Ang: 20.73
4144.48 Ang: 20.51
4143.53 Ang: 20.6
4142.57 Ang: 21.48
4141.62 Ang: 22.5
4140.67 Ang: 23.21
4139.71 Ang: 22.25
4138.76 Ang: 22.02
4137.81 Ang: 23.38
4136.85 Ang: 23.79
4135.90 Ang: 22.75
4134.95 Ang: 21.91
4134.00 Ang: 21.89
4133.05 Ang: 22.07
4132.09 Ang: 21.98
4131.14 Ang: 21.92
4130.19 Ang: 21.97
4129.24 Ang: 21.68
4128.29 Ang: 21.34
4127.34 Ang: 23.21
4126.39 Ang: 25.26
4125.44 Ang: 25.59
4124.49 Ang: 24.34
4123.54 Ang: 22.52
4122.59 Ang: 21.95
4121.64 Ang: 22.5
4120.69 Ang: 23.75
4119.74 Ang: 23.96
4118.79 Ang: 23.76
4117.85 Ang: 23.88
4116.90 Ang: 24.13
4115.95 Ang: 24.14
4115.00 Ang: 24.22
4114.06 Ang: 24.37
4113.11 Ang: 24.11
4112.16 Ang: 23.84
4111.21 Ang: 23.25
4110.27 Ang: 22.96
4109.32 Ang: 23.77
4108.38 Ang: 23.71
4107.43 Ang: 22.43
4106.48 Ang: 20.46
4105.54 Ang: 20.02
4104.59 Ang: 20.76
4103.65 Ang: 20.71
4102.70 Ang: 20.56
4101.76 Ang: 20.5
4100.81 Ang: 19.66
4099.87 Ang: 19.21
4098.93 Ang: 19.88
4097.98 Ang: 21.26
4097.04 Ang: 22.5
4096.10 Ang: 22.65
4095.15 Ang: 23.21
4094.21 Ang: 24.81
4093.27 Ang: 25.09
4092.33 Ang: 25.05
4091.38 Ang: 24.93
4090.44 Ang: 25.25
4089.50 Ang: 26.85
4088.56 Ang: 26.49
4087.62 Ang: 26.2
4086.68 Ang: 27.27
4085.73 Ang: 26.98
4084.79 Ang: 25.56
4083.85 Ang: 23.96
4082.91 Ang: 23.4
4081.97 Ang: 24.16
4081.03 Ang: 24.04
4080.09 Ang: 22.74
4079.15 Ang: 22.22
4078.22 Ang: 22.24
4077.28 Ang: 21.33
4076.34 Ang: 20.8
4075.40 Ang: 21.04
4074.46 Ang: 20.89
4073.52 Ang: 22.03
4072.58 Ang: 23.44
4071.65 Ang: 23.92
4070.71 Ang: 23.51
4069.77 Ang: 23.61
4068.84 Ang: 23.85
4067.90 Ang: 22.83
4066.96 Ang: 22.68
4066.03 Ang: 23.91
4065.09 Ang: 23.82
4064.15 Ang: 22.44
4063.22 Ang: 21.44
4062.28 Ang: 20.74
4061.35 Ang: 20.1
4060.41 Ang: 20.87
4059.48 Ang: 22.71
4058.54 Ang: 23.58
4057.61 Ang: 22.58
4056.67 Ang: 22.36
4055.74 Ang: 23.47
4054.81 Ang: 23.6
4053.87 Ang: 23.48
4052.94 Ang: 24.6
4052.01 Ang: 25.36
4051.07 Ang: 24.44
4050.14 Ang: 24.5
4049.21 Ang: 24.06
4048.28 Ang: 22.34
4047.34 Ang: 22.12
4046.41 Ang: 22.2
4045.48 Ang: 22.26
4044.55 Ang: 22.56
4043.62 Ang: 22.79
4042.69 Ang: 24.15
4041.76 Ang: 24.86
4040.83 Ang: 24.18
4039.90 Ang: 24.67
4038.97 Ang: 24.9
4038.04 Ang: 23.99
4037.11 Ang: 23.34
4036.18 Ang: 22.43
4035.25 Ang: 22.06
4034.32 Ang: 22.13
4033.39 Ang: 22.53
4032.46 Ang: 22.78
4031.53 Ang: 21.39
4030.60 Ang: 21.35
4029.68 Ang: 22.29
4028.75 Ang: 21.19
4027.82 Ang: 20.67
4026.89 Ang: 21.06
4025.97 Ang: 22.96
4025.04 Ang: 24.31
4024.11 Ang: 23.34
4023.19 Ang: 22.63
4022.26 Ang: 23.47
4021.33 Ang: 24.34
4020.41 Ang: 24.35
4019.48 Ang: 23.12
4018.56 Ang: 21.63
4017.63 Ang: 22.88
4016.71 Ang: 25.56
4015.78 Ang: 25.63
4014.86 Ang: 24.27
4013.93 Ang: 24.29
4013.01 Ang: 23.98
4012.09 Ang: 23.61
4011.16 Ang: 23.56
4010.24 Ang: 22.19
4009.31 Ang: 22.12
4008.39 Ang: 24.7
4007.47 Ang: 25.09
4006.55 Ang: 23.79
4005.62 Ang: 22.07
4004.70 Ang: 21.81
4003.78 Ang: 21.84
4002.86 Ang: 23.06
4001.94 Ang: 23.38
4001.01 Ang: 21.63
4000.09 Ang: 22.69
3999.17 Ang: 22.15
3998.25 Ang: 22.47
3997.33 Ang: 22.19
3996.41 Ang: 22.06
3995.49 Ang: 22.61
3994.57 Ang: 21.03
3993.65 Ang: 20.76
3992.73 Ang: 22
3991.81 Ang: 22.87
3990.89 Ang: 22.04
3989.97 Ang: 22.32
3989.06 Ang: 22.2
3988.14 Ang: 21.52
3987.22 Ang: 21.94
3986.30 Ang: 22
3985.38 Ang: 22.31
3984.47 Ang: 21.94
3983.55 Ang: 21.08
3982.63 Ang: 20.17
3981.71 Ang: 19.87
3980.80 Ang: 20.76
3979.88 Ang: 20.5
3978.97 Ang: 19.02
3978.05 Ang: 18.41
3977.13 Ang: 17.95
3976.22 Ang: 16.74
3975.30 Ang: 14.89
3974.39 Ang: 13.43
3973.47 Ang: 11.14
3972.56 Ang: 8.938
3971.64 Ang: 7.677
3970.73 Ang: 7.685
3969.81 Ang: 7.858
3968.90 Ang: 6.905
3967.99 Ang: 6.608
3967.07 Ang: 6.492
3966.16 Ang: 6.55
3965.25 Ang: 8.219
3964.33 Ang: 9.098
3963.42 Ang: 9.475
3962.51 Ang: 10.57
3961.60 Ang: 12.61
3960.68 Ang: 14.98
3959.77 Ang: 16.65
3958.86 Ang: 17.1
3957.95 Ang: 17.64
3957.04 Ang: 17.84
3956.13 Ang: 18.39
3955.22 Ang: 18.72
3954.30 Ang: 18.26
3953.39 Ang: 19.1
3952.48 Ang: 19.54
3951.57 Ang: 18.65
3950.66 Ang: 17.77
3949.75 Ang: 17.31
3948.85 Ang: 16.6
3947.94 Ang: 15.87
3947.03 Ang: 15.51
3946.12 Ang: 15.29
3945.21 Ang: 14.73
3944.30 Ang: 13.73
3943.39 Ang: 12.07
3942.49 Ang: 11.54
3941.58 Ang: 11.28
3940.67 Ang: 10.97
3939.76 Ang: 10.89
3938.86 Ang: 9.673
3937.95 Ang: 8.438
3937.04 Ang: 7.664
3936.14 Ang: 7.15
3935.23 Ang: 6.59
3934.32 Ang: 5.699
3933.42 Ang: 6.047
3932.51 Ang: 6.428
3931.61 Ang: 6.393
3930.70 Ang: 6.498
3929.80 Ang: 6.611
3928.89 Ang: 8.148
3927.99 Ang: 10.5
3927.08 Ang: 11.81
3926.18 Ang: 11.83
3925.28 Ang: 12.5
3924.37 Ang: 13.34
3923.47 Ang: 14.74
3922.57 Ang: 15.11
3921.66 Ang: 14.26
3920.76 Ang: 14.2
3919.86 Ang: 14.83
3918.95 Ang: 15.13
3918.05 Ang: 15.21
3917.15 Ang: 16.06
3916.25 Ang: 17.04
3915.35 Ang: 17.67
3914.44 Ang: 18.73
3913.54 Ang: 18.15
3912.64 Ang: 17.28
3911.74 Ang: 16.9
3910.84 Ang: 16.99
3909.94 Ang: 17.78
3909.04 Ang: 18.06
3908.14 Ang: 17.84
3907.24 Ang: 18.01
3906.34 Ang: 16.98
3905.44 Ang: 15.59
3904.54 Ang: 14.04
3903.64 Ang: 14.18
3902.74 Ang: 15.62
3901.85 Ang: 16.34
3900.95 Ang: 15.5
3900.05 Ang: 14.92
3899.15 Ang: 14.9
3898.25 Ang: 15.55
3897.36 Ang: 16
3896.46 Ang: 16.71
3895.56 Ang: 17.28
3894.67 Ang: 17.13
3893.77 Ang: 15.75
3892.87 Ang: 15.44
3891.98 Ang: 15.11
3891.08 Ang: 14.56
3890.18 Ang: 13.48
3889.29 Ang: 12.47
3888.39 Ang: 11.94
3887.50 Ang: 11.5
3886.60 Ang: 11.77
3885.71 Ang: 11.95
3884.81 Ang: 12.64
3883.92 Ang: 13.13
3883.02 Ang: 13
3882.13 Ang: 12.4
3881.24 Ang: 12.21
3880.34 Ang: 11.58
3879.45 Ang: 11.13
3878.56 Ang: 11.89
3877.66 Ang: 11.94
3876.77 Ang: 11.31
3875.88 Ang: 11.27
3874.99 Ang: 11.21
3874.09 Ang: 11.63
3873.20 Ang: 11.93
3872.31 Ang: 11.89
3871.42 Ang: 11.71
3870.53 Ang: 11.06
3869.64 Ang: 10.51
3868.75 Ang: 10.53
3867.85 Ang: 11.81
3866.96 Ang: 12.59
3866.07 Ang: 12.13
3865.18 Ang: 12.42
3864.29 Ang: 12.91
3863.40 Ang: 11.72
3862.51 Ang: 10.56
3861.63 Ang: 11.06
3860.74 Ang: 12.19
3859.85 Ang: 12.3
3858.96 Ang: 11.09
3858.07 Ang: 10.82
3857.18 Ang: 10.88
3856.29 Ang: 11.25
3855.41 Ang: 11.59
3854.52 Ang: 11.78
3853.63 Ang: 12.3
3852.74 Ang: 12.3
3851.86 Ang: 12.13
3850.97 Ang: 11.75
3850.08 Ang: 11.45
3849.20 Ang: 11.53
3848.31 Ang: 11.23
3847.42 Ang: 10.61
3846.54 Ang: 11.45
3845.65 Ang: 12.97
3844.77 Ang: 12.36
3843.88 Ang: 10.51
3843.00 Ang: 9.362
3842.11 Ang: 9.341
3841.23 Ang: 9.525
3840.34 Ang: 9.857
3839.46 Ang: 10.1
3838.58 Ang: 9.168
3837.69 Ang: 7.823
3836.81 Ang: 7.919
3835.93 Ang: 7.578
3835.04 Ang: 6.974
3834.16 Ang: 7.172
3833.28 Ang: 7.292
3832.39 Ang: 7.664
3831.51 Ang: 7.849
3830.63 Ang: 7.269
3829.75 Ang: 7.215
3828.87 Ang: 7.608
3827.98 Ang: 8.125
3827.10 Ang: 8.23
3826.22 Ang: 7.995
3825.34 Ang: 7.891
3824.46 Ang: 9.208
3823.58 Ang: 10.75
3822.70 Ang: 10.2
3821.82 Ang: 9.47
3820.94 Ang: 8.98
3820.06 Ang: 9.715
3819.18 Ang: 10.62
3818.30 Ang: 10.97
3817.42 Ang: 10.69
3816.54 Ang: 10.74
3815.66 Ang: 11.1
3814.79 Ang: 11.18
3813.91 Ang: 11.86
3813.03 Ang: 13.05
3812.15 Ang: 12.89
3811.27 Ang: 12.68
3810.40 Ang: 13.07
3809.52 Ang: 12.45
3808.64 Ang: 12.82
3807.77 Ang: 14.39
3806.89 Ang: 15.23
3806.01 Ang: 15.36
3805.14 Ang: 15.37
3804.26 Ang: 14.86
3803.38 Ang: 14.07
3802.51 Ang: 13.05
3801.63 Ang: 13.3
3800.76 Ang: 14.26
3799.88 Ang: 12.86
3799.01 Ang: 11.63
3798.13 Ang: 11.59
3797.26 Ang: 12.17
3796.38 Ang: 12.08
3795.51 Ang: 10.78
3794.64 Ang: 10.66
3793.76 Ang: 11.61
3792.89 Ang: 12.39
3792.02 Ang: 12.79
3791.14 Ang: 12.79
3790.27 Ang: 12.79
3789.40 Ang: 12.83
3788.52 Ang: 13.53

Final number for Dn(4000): 1.9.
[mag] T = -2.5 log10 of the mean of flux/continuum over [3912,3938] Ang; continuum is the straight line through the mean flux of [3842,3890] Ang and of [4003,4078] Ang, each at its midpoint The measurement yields 0.27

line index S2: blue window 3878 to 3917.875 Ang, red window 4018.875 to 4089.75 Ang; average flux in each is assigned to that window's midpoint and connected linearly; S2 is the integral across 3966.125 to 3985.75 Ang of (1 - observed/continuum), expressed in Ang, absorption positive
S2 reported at 4.8 Ang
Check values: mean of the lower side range 15.1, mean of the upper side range 23.2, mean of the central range 14.6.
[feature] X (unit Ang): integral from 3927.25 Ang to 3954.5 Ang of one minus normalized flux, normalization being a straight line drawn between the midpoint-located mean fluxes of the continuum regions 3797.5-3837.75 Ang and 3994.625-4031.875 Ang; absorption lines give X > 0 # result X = 10.0 Ang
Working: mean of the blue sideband 10.7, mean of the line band 11.8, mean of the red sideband 22.9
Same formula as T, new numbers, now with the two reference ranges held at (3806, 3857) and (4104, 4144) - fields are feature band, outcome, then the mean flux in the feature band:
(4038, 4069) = -0.17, 23.2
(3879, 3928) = -0.11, 14.9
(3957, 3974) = 0.45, 10.6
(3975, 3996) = -0.22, 20.7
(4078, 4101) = -0.12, 23.9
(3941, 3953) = 0.00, 15.4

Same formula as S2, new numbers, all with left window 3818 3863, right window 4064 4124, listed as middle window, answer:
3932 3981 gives 9.51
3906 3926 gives -3.36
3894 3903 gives -2.12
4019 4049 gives -4.33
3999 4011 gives -2.81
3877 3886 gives -0.08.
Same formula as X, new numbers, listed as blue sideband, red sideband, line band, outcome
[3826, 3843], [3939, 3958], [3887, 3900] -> -3.0 Ang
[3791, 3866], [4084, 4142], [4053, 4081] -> -1.8 Ang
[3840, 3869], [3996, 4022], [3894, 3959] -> 9.5 Ang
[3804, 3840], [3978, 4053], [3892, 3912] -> -1.1 Ang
